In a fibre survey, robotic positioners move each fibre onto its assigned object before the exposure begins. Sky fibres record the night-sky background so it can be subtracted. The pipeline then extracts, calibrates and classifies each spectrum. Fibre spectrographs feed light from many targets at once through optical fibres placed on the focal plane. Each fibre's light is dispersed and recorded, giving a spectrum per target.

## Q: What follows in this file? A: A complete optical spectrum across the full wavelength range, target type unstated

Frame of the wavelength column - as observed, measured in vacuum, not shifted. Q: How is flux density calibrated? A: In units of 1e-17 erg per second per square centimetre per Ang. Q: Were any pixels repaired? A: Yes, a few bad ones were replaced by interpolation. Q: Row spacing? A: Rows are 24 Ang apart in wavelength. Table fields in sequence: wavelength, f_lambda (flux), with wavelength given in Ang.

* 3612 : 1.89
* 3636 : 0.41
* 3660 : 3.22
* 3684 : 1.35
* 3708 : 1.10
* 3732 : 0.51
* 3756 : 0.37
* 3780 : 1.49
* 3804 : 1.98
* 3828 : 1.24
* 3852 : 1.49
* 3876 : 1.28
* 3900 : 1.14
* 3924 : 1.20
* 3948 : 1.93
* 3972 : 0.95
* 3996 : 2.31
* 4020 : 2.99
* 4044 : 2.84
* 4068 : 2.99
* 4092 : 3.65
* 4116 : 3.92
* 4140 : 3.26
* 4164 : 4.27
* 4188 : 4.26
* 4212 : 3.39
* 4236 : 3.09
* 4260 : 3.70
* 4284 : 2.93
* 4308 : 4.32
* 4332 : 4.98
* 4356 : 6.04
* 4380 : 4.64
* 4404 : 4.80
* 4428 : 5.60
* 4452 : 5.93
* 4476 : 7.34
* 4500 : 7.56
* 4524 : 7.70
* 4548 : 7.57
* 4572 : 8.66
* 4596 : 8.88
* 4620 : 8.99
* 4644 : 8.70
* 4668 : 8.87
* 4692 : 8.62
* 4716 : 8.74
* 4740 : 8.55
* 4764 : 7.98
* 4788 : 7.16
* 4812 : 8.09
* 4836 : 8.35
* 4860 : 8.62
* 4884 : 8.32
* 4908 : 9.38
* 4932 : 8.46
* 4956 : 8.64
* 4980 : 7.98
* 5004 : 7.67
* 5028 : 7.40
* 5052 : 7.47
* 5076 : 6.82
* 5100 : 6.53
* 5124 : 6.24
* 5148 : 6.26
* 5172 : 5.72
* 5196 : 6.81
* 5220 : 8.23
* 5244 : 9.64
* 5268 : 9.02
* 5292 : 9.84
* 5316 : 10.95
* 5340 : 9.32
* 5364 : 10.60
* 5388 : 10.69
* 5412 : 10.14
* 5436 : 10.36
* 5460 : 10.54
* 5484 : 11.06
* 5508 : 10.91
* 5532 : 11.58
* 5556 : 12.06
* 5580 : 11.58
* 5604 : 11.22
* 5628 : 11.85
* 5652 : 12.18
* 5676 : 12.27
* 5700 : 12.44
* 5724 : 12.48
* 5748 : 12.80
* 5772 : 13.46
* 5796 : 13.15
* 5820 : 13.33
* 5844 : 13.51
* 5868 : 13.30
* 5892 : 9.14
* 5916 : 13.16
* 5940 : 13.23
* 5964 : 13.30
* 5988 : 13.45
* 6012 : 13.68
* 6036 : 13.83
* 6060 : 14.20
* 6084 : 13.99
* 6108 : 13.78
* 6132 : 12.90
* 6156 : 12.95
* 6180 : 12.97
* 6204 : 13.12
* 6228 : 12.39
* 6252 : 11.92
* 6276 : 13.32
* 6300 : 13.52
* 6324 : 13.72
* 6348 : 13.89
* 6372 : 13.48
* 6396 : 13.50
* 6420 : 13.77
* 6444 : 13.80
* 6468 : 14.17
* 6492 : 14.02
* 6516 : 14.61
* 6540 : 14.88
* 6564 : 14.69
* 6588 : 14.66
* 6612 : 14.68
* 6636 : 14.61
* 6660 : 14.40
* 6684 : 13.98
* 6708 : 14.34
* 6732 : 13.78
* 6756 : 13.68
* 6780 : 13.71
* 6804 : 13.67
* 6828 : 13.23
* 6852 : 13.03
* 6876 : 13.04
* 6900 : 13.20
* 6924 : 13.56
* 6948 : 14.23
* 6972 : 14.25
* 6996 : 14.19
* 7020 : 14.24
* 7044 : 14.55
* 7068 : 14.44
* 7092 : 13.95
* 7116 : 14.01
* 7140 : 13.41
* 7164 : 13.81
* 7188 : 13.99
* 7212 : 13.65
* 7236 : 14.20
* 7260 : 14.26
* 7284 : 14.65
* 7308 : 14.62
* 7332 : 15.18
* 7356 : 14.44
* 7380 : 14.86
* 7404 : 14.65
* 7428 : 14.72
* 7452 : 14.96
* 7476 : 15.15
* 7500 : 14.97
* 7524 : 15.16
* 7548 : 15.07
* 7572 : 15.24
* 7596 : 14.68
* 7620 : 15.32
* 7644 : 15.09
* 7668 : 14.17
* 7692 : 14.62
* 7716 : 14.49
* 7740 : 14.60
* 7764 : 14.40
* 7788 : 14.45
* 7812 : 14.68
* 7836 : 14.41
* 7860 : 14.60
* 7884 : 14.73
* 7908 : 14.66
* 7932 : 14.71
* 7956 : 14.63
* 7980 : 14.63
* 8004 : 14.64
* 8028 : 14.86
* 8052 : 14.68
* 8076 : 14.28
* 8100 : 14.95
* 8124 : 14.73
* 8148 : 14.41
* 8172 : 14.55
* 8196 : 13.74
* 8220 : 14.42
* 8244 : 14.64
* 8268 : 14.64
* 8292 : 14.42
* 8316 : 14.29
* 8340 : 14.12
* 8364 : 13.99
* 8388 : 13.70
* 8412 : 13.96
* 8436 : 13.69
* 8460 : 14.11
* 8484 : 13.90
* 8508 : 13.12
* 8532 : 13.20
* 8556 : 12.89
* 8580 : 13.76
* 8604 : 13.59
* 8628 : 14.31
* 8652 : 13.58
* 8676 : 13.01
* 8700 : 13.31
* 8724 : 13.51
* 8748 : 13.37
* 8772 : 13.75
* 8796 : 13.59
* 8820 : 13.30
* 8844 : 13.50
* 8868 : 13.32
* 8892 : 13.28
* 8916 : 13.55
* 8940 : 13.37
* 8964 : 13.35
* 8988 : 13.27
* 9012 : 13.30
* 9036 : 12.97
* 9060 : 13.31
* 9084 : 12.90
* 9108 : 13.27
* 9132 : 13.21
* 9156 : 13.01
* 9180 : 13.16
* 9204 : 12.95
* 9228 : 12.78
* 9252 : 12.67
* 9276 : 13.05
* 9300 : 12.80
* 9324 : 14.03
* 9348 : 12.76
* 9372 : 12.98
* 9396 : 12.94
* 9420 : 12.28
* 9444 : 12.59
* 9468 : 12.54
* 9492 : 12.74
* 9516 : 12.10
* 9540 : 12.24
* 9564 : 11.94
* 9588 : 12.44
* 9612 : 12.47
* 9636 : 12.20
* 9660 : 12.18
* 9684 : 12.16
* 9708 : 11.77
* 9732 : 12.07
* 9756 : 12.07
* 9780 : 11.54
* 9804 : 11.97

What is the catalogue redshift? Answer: 0.00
